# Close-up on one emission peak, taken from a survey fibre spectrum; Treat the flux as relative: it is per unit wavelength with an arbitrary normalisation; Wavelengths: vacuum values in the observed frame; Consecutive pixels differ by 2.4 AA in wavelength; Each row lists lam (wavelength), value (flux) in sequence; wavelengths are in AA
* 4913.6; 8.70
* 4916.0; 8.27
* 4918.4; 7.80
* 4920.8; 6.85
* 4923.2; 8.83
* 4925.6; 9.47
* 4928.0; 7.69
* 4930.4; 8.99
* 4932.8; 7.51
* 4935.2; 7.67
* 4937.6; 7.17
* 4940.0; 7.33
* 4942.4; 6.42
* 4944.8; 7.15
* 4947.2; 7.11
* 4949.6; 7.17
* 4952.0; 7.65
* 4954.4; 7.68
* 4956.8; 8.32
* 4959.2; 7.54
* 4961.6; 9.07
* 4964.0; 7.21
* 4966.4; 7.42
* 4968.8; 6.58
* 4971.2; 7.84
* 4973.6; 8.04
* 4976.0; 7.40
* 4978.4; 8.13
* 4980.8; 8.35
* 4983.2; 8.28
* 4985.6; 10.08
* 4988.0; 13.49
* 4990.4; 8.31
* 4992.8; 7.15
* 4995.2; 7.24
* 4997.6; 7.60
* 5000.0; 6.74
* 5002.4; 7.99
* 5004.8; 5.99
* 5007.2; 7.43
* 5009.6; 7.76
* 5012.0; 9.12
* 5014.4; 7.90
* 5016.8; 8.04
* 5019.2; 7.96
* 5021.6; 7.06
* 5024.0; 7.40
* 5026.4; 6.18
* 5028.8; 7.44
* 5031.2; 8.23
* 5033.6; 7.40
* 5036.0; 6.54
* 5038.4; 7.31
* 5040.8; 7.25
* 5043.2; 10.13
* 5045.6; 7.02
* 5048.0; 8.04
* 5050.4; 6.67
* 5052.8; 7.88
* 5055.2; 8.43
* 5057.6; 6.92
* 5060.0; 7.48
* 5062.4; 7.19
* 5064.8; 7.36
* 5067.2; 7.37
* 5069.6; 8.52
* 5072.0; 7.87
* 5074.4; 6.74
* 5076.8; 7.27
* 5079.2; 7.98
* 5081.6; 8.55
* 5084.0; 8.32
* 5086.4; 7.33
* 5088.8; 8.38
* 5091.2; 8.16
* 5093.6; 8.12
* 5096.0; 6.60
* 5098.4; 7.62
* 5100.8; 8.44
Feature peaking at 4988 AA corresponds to H-gamma 4340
